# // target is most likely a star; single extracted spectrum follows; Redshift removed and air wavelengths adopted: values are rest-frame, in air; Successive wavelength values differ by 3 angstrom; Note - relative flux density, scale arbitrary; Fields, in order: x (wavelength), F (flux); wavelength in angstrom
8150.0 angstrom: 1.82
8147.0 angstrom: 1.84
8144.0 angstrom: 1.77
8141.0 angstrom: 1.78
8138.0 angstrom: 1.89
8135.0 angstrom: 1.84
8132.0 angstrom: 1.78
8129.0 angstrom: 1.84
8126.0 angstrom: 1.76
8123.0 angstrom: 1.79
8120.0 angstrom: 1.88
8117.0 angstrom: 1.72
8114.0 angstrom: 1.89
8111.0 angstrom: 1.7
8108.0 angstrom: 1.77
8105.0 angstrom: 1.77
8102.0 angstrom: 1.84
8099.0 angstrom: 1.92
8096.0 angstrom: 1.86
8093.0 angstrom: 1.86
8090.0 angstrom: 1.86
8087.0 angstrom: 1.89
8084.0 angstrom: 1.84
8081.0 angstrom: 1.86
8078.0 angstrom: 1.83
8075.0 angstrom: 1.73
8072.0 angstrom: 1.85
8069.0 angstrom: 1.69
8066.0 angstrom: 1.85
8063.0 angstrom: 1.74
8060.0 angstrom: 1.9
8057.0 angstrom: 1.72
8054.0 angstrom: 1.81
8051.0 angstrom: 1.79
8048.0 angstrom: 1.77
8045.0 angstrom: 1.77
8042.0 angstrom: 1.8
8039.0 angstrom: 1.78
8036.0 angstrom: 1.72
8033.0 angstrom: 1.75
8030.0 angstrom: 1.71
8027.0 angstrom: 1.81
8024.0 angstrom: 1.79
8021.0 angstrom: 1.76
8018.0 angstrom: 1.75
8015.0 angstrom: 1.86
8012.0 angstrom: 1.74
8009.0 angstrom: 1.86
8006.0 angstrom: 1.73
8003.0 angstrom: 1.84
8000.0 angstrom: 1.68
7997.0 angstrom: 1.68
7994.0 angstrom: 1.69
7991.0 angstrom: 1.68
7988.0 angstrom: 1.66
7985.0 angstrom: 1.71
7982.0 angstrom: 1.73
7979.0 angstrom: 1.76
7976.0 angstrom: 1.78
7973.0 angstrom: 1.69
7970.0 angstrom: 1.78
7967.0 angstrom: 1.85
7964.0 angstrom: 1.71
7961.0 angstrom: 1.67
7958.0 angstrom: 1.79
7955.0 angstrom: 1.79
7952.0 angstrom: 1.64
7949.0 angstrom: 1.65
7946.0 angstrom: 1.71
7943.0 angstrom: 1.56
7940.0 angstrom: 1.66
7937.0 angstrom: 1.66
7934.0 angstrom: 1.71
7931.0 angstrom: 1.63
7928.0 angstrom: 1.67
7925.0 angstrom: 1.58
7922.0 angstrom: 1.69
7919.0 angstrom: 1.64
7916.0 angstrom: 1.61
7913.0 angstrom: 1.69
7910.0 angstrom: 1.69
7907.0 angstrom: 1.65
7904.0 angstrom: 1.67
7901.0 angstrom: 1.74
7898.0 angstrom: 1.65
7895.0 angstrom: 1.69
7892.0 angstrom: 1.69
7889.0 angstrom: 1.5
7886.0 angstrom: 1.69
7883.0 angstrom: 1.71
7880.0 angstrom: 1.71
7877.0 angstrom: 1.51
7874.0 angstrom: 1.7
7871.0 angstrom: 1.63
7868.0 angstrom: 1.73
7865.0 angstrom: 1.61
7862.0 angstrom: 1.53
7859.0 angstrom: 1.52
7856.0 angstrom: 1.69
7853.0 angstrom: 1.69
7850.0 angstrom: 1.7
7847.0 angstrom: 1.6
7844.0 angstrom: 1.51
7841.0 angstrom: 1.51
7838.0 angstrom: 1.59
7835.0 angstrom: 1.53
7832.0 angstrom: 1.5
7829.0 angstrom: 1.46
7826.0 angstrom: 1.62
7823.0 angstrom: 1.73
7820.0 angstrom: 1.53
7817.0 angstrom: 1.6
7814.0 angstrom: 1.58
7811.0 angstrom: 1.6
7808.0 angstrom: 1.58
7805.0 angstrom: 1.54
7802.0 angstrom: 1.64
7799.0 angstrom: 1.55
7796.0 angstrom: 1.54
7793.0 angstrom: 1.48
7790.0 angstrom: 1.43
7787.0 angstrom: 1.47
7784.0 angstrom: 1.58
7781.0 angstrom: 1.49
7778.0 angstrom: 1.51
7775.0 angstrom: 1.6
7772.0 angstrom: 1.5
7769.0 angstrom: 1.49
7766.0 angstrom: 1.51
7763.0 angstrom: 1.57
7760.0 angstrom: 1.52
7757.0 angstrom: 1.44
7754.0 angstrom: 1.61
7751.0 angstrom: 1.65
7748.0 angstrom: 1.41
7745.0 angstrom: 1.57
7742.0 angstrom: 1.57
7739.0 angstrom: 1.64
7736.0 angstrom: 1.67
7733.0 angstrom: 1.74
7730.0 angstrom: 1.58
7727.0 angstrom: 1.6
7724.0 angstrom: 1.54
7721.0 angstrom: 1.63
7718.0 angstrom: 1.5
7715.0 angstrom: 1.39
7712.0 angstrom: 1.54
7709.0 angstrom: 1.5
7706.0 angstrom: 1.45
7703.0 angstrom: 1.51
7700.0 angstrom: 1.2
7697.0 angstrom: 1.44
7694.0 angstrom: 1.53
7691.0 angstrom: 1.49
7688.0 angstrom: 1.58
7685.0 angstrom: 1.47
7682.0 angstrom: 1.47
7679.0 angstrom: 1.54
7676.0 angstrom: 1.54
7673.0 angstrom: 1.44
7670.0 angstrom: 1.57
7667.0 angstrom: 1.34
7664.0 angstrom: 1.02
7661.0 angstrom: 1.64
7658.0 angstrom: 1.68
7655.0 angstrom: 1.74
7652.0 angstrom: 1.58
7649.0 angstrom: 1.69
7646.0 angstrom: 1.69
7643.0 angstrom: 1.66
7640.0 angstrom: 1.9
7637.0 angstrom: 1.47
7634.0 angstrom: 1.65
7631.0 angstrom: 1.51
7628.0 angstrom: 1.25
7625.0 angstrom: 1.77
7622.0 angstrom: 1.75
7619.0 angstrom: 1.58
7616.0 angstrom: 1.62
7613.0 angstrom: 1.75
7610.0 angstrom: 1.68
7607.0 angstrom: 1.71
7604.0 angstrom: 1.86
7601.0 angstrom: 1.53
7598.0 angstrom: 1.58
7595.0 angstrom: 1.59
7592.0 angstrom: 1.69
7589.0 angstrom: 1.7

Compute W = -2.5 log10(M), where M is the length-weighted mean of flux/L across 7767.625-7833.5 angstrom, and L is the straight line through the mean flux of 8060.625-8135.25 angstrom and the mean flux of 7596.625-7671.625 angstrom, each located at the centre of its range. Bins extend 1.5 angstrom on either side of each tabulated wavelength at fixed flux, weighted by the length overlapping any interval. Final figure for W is 0.092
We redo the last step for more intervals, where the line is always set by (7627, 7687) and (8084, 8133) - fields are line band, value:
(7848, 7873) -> 0.021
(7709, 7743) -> 0.006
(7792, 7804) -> 0.052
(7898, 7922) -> 0.019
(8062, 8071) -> 0.018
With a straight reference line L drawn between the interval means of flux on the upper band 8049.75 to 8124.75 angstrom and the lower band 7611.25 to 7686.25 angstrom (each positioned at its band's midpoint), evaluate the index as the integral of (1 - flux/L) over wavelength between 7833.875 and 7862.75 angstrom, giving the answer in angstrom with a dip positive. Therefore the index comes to 1.6 angstrom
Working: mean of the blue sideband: 1.57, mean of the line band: 1.59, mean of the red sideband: 1.81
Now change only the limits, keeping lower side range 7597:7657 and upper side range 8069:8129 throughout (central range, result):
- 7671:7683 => 1.2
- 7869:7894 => 1.4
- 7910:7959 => 2.6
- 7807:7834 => 2.2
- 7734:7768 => 2.7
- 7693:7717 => 3.3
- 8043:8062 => 0.1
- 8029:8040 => 0.3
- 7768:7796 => 3.2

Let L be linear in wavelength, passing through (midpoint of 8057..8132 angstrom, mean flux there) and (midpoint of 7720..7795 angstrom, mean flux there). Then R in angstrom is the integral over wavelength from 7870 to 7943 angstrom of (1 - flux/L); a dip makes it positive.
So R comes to 0.56 angstrom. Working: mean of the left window 1.55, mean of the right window 1.82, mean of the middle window 1.66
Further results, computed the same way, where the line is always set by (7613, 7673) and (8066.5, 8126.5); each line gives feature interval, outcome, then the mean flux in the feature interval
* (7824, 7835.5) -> 1.0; 1.54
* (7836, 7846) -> 0.9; 1.54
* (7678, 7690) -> 0.7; 1.51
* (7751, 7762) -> 0.7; 1.54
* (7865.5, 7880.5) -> 0.5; 1.65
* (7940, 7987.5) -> 0.8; 1.72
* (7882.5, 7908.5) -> 0.8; 1.66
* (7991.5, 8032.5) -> 0.3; 1.76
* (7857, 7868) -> 0.7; 1.58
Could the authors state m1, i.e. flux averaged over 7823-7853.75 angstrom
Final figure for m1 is 1.58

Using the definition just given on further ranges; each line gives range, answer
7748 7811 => 1.53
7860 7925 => 1.65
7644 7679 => 1.54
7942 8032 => 1.74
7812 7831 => 1.58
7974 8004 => 1.72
